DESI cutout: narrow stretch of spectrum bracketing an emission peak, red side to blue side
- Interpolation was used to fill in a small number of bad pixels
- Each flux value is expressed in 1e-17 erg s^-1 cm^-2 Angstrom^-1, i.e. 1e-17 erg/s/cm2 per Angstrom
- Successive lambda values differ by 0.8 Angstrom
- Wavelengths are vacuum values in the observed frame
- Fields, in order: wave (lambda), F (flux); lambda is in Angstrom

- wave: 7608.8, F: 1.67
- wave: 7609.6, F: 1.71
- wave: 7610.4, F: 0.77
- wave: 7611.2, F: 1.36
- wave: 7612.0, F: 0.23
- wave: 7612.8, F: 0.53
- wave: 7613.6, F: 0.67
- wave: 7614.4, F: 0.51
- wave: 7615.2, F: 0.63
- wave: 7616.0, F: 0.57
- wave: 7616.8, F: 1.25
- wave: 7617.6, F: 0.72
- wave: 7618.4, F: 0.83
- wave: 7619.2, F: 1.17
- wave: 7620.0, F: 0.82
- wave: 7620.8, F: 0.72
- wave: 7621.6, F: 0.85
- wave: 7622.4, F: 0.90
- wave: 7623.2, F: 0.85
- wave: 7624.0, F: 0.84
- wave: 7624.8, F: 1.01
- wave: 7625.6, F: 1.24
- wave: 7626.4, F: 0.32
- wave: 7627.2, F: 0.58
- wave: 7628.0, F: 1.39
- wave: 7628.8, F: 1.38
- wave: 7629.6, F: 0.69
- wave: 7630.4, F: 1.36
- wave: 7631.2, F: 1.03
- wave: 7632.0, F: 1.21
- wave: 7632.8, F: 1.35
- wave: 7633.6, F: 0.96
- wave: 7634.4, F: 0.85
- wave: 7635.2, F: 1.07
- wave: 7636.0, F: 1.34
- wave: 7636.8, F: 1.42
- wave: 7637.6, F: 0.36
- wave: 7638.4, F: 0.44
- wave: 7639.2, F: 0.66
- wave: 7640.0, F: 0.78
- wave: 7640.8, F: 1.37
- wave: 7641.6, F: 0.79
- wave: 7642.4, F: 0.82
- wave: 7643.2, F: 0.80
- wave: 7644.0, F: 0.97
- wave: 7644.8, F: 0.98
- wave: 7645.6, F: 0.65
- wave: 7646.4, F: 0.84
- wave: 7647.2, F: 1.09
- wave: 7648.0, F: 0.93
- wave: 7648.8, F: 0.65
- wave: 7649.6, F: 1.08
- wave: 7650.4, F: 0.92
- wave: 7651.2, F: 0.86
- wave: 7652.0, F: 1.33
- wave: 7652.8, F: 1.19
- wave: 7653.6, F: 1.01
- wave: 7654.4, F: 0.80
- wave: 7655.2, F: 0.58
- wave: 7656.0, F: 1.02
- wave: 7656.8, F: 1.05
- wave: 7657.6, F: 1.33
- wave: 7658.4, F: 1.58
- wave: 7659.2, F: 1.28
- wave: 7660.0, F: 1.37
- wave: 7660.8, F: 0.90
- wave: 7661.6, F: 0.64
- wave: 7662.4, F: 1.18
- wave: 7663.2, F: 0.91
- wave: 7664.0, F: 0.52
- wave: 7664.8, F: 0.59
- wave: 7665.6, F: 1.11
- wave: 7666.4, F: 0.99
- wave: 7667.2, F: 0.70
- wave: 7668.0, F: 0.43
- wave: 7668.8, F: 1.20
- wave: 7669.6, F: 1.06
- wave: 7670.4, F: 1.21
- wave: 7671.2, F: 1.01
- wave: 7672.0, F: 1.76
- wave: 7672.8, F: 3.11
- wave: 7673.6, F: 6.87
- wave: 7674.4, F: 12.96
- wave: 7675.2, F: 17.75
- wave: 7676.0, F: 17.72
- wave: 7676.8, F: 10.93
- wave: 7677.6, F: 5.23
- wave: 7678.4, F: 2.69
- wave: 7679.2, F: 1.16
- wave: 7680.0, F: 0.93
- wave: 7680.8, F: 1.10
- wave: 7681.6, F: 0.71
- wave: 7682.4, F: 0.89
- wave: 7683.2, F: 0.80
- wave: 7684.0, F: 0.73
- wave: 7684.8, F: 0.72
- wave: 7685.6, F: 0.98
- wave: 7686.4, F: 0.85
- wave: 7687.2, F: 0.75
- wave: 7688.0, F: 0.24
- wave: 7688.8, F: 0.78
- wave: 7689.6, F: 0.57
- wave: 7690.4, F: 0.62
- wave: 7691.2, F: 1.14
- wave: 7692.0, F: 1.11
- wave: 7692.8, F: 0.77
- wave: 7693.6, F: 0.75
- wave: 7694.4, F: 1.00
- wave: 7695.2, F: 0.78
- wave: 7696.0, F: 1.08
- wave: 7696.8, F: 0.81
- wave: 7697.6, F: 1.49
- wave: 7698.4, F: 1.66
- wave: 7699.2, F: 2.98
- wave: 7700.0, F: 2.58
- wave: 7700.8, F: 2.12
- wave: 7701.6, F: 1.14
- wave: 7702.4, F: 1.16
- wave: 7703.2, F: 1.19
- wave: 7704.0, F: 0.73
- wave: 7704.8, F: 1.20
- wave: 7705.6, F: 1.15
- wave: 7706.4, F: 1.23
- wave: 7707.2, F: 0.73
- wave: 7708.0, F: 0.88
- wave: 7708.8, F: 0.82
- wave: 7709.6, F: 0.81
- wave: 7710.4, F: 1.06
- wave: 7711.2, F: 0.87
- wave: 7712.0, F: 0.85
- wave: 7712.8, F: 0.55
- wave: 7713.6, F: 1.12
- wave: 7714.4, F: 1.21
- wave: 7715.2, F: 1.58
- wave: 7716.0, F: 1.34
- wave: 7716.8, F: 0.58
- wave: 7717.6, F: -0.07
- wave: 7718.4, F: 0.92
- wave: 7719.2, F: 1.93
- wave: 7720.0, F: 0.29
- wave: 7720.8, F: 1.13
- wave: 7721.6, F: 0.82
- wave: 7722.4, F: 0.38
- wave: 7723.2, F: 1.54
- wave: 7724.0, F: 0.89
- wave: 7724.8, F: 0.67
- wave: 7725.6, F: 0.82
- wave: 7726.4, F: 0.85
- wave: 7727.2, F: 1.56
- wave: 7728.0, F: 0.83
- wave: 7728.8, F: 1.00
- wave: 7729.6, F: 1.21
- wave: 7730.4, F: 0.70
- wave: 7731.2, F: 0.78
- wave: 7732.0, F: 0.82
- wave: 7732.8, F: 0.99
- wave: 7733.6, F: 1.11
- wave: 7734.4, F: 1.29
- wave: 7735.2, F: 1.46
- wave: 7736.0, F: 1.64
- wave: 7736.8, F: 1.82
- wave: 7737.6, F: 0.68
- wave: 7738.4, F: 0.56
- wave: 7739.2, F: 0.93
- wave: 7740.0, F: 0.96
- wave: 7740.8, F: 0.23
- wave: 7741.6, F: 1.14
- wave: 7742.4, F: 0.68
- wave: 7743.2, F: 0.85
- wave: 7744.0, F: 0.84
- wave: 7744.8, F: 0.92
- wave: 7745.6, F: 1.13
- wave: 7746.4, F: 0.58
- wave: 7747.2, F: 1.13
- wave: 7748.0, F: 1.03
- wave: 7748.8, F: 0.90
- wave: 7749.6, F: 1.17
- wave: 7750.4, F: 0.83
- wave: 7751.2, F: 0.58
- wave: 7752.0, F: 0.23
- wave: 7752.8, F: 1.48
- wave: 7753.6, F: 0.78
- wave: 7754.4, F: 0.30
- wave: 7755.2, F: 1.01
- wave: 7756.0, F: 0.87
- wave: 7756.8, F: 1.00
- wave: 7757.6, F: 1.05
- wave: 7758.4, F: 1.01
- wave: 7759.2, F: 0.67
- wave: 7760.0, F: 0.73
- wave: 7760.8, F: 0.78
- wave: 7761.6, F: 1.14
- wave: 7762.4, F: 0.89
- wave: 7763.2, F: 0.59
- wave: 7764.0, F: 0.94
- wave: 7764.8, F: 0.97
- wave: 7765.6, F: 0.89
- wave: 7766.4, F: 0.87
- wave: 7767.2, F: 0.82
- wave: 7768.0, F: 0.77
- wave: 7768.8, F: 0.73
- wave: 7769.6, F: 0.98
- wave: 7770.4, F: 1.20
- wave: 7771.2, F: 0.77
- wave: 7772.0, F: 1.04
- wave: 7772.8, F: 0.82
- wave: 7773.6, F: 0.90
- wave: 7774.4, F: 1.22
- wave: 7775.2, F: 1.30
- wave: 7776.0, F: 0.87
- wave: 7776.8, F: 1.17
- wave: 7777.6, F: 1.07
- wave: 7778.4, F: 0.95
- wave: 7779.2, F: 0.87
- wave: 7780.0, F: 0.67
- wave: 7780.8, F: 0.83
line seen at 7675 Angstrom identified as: H-alpha 6563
